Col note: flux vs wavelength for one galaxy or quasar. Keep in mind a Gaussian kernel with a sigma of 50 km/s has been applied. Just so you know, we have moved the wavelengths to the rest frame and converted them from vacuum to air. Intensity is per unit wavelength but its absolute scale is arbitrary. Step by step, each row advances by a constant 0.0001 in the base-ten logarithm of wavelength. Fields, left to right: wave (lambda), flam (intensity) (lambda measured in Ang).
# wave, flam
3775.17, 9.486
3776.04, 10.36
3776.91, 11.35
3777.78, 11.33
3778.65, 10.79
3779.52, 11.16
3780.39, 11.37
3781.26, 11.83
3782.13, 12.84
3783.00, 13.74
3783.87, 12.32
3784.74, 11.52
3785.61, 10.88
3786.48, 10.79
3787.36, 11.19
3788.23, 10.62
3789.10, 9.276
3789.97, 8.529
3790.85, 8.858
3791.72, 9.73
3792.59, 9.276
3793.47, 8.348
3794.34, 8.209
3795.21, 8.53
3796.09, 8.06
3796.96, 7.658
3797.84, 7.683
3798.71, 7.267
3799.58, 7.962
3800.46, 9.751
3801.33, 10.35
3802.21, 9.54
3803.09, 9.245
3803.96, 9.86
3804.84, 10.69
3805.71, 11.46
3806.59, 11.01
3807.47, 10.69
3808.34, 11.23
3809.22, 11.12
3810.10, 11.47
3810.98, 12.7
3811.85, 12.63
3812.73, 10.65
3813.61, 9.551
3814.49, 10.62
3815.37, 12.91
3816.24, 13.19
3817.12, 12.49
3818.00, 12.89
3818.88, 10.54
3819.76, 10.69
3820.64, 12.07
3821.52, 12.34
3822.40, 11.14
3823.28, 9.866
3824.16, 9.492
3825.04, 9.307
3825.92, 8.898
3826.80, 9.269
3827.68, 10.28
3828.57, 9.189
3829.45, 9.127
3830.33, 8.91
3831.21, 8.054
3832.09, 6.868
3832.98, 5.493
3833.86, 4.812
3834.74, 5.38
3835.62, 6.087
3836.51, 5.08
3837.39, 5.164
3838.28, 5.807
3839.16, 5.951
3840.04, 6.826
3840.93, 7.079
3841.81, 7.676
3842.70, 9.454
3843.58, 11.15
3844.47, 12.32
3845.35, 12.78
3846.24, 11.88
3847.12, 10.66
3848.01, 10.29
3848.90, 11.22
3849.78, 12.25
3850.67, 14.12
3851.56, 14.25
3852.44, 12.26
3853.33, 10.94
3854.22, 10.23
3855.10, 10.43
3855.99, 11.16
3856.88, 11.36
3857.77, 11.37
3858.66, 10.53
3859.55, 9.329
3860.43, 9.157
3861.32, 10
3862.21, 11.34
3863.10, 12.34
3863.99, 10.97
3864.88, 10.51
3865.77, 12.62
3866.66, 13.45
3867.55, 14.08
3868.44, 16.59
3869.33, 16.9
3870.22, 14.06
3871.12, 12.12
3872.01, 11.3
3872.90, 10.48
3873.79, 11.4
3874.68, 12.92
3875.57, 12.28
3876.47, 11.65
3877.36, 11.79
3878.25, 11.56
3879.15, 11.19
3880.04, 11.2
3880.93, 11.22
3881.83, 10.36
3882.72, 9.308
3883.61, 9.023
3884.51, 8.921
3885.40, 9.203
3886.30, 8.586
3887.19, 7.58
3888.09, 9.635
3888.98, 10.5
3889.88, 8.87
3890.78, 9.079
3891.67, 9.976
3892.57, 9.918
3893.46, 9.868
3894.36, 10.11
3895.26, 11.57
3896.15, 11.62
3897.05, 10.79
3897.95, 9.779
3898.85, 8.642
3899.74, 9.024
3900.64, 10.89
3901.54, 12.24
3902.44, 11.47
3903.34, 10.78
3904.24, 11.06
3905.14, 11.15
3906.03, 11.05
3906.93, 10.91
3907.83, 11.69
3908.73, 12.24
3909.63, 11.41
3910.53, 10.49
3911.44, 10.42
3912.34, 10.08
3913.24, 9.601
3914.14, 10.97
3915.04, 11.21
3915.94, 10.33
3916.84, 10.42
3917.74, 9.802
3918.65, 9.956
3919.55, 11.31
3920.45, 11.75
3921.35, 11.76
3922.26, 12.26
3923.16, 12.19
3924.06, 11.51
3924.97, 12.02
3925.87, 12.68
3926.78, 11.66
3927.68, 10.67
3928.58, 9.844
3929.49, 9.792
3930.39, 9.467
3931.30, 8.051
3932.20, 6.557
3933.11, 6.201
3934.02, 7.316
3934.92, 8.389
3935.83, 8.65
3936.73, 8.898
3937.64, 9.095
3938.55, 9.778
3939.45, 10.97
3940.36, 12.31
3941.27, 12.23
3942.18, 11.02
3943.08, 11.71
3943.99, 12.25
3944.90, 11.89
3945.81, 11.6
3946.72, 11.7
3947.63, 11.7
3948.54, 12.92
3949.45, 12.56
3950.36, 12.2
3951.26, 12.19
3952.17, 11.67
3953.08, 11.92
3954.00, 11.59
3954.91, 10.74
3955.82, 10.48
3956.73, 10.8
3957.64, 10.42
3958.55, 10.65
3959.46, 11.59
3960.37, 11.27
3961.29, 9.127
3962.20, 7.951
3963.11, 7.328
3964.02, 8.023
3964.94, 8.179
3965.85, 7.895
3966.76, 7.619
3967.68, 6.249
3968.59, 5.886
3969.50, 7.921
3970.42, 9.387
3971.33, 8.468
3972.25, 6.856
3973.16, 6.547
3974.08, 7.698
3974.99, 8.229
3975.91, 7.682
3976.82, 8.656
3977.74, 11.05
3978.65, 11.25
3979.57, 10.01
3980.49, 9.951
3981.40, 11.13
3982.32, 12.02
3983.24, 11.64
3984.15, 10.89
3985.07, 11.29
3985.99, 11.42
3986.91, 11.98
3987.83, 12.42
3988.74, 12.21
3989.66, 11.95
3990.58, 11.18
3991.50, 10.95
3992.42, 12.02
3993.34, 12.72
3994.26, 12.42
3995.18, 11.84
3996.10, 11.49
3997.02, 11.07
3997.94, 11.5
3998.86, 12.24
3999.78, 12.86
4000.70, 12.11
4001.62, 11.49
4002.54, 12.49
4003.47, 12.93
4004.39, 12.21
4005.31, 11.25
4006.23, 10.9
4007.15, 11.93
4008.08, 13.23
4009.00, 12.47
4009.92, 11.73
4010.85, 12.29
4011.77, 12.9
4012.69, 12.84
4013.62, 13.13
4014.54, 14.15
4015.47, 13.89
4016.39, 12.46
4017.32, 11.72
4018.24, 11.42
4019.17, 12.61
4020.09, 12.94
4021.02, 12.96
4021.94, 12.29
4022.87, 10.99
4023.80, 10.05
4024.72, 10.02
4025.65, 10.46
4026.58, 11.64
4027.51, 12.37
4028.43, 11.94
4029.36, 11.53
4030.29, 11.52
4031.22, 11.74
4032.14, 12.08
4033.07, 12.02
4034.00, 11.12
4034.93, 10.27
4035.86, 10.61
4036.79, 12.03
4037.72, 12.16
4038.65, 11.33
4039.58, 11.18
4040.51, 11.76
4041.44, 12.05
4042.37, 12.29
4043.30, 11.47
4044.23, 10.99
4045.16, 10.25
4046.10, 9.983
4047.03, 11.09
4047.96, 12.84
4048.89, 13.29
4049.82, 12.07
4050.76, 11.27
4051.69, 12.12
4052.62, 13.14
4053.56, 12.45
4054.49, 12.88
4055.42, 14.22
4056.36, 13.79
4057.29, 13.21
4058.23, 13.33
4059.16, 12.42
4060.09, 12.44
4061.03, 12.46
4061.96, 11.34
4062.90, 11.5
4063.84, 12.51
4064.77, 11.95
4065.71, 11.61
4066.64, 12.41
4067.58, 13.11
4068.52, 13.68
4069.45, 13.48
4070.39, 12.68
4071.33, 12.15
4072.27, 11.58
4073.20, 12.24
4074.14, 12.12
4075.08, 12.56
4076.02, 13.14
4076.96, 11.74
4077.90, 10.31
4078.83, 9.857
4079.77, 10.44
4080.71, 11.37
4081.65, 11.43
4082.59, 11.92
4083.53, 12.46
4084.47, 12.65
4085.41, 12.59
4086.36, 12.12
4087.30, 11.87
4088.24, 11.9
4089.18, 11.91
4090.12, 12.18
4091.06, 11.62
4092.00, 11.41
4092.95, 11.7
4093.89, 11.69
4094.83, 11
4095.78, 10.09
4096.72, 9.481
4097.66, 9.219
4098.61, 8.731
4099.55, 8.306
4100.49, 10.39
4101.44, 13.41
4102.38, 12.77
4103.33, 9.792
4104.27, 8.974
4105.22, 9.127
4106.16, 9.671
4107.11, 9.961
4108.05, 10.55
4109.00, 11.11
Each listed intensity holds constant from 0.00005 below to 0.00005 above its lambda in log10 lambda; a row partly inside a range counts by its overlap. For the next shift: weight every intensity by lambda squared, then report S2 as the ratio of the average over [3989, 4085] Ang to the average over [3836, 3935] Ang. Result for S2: 1.22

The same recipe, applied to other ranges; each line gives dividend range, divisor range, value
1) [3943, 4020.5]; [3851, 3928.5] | 1.04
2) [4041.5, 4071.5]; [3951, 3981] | 1.40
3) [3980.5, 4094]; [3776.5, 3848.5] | 1.37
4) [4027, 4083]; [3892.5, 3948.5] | 1.21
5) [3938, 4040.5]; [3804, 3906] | 1.13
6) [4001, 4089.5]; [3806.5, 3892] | 1.27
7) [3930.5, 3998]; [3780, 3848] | 1.13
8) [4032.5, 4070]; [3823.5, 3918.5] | 1.28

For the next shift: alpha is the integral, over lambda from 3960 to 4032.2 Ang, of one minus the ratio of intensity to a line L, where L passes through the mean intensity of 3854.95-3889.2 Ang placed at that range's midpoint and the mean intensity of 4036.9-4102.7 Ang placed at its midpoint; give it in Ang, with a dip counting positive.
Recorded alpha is 4.37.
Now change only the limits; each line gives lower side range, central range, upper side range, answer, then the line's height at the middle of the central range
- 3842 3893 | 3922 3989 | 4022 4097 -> 7.99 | 11.5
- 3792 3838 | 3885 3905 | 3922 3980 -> -0.67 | 9.75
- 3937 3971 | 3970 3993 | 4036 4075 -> 1.19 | 10.8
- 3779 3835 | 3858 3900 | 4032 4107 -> -1.71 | 10.5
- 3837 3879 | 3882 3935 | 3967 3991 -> 1.62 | 10.6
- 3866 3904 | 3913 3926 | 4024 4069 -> 0.04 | 11.2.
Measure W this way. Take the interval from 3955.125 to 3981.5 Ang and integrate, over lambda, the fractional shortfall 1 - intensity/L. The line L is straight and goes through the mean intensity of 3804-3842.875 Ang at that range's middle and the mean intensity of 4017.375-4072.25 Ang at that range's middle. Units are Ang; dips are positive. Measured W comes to 5.3 Ang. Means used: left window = 9.46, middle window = 8.9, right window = 12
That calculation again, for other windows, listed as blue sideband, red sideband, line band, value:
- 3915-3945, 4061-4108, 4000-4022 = -3.0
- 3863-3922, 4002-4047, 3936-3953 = -0.2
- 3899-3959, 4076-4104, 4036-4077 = -4.1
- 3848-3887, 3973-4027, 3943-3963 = 0.5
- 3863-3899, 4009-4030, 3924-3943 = 2.7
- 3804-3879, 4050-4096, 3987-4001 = -0.4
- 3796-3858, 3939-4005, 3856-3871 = -3.0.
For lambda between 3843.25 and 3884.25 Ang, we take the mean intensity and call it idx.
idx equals 11.7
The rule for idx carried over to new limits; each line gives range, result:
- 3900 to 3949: 10.7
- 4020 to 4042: 11.5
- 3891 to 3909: 10.7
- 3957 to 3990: 9.53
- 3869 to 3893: 10.7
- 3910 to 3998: 10.4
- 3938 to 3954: 11.8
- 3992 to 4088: 12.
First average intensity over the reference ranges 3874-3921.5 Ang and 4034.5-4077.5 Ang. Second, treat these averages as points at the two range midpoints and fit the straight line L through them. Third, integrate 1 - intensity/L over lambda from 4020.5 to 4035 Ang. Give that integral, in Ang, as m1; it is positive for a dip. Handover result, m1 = 0.5 Ang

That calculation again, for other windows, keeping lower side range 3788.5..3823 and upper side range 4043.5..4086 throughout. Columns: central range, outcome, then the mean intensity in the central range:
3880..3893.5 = 1.7 Ang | 9.52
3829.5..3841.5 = 4.7 Ang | 6.38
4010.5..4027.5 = -0.5 Ang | 12.2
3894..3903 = 0.3 Ang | 10.6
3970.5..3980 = 2.3 Ang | 8.67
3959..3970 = 3.0 Ang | 8.26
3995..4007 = -0.2 Ang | 11.9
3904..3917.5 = 0.2 Ang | 10.9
